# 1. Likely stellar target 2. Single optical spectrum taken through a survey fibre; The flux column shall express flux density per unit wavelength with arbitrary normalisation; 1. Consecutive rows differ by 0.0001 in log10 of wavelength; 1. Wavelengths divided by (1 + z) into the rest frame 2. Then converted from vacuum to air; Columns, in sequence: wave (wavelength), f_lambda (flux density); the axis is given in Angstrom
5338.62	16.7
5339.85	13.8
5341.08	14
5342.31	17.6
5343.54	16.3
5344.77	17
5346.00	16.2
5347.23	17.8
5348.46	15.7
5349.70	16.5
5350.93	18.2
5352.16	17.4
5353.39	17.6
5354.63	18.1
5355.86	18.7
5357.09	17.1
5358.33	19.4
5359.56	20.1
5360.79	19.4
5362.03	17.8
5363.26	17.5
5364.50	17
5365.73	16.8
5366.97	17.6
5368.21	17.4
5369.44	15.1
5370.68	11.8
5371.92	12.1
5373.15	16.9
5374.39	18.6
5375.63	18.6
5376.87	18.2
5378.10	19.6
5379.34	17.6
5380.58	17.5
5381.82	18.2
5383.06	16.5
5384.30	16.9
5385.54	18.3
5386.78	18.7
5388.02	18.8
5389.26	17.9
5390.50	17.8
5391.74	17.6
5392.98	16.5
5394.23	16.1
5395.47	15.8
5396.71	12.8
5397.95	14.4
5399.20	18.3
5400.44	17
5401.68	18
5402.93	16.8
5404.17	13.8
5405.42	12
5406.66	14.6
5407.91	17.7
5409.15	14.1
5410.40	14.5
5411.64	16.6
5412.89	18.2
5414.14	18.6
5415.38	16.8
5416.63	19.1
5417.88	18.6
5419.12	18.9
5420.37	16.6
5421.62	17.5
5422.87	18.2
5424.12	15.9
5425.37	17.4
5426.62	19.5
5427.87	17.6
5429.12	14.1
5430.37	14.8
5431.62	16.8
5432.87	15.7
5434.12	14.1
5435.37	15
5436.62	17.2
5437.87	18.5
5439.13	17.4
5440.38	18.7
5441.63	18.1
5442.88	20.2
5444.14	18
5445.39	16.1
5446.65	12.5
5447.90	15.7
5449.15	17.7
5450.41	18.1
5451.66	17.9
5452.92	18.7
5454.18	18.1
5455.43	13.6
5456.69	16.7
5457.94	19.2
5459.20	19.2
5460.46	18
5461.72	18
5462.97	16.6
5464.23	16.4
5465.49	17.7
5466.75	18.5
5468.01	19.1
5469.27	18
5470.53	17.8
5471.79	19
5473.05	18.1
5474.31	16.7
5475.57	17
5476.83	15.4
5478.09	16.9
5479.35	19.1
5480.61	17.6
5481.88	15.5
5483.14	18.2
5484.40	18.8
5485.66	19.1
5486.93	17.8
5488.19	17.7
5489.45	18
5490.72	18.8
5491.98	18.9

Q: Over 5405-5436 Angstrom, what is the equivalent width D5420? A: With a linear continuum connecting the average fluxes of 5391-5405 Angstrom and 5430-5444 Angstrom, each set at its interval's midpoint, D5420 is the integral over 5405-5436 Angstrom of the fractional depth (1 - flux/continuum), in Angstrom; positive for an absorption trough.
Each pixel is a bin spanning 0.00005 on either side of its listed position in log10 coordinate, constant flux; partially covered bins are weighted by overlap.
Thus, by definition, 0.1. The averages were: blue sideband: 16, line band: 16.5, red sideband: 17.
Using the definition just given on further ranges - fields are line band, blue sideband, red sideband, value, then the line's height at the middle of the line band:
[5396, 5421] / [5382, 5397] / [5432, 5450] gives 0.9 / 17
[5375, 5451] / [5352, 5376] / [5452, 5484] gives 2.0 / 17.4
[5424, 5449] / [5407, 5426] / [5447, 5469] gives 1.0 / 17.4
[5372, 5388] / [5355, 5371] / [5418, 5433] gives -0.4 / 17.4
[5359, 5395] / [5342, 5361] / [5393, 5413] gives -1.5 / 16.7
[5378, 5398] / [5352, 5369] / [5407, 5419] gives 0.5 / 17.5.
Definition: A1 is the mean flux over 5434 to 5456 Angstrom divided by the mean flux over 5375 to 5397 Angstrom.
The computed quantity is 0.98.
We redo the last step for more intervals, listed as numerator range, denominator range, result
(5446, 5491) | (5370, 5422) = 1.04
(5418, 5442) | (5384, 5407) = 1.03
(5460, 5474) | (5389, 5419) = 1.09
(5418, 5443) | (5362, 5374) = 1.07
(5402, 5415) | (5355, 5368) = 0.87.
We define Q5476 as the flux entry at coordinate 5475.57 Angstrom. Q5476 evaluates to 17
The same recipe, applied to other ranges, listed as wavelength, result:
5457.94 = 19.2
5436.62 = 17.2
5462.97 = 16.6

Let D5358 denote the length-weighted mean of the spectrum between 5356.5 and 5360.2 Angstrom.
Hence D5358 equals 18.9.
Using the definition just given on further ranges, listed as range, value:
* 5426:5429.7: 17.1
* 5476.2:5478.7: 16.2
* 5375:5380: 18.5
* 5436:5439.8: 17.7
